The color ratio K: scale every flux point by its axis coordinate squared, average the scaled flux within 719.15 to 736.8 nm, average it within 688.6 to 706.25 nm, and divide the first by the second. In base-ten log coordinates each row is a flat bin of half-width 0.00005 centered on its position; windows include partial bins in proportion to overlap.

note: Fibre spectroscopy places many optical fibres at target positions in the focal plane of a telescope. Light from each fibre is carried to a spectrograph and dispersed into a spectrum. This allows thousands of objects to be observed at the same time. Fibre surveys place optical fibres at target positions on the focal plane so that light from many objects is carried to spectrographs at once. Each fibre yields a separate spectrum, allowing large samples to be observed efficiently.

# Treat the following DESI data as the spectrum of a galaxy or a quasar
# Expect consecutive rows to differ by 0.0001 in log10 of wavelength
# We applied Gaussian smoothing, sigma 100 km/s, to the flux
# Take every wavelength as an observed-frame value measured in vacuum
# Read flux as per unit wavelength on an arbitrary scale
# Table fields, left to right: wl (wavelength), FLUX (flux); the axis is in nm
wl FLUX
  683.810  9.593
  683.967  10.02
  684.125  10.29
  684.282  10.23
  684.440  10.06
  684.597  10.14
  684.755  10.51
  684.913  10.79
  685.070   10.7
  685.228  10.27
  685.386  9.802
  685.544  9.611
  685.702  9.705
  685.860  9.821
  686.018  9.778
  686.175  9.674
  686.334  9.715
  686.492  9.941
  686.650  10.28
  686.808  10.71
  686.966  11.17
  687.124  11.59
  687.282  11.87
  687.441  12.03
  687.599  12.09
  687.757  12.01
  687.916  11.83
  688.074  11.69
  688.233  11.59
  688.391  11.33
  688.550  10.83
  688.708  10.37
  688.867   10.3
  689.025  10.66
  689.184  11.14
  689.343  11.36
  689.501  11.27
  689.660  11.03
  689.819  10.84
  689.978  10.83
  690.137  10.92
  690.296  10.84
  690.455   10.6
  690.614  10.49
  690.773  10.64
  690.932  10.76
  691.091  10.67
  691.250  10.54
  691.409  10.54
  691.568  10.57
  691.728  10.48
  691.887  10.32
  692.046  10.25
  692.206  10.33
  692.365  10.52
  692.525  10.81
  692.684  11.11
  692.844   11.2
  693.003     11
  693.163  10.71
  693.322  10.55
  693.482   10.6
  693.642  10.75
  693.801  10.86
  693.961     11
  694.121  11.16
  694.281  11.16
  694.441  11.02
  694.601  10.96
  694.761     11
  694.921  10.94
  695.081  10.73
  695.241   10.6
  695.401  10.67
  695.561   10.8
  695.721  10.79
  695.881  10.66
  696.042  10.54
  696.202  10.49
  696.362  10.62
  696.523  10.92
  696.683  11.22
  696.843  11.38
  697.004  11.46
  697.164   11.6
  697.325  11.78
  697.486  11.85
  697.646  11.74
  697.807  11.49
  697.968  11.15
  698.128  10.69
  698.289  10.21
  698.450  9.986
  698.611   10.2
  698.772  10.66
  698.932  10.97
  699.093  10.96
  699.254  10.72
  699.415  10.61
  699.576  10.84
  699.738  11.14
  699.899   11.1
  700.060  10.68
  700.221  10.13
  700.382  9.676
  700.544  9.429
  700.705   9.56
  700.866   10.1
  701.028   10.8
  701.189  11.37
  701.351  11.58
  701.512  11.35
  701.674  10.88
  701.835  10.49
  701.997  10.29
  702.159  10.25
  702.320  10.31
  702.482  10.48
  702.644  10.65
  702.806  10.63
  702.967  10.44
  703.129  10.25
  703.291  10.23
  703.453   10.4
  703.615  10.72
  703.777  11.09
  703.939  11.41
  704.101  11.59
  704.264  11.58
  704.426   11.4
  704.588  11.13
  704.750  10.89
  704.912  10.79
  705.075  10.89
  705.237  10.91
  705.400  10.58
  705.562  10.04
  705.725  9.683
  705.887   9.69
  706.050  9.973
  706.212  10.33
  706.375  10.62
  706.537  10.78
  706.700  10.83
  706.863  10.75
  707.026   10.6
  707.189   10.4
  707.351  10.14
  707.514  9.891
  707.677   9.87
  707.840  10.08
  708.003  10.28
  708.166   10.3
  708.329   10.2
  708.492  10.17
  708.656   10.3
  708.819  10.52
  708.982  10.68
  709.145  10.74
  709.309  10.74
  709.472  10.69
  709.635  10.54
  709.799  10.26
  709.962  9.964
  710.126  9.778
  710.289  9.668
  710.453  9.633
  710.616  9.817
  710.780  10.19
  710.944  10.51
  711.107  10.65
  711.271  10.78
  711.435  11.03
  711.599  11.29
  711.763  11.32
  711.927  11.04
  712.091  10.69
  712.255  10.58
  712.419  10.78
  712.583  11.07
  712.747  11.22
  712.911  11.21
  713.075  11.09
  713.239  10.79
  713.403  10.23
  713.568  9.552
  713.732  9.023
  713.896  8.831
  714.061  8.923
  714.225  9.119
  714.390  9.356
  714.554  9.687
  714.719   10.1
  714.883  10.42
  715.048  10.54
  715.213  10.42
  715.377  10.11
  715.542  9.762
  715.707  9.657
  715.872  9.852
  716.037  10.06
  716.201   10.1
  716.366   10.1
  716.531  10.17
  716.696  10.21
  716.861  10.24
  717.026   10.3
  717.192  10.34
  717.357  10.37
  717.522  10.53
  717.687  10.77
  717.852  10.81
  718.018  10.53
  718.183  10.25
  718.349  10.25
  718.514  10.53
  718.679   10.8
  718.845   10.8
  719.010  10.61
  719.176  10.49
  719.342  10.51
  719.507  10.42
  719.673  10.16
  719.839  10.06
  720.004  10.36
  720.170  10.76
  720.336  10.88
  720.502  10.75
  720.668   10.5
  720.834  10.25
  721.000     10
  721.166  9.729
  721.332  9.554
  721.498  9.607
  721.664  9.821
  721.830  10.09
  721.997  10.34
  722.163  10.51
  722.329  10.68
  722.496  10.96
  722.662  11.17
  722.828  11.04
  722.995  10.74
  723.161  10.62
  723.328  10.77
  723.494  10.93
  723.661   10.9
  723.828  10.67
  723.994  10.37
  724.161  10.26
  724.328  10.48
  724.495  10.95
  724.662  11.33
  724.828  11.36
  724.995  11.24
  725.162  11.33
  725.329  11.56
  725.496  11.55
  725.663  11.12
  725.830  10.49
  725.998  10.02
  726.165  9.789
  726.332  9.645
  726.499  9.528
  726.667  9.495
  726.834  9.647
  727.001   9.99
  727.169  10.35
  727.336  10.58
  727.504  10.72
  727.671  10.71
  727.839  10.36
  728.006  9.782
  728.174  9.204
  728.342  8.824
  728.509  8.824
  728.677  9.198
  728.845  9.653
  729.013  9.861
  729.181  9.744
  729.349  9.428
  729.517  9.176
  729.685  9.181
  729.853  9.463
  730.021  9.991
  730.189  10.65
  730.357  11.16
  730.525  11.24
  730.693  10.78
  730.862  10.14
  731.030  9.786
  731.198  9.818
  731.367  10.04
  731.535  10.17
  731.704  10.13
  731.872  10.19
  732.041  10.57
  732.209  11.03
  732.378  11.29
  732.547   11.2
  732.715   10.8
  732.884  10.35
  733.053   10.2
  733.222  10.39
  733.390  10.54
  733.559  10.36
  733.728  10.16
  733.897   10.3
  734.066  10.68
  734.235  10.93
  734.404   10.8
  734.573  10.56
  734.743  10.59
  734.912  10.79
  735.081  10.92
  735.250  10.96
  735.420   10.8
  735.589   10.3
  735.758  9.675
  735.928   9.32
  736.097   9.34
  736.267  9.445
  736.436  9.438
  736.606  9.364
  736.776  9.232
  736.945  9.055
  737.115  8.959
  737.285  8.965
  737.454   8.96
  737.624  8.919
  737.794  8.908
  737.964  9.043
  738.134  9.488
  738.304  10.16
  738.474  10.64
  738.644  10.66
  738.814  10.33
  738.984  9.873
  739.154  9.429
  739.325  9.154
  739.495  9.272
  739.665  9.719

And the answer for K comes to 1.05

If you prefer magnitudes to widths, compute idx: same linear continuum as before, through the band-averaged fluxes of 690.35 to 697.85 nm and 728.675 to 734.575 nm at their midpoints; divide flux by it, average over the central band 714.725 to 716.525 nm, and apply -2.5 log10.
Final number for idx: 0.04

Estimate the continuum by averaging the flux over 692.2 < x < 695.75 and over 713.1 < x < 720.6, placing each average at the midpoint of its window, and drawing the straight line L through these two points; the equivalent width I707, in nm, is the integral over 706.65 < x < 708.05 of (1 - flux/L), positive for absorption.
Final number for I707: 0.02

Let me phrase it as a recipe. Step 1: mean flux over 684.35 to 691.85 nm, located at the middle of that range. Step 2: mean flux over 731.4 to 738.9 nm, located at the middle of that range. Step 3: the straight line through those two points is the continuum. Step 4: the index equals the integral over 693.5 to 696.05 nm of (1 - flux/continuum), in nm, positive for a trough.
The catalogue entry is -0.05 nm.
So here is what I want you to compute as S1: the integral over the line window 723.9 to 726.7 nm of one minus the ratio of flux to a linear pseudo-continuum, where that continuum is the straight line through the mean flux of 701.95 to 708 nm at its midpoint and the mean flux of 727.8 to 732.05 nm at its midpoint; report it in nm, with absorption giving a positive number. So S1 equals -0.18 nm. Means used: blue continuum 10.6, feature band 10.6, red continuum 9.88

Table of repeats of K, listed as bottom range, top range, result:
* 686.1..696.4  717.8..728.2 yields 1.06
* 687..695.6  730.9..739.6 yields 1.04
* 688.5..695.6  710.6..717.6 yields 1.02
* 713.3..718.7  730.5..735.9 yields 1.09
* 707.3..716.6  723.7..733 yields 1.05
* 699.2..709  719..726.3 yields 1.06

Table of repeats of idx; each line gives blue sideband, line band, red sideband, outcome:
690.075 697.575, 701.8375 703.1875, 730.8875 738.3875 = 0.026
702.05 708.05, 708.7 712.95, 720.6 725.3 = -0.002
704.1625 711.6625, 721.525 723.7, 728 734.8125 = -0.036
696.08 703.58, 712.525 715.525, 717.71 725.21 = 0.056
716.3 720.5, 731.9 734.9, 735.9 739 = -0.101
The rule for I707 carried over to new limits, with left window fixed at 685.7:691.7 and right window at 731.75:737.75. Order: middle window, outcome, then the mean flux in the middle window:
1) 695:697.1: -0.020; 10.8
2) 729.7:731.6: -0.009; 10.3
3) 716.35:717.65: 0.014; 10.3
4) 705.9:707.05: 0.009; 10.5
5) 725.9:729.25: 0.149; 9.8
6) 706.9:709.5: 0.050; 10.3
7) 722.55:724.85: -0.112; 10.8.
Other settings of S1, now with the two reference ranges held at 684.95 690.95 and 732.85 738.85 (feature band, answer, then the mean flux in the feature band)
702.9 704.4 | -0.05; 10.9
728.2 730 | 0.13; 9.35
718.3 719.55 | -0.04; 10.6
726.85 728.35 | 0.00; 10.1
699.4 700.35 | -0.01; 10.7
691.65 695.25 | -0.03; 10.8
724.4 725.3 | -0.10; 11.3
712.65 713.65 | -0.03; 10.7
